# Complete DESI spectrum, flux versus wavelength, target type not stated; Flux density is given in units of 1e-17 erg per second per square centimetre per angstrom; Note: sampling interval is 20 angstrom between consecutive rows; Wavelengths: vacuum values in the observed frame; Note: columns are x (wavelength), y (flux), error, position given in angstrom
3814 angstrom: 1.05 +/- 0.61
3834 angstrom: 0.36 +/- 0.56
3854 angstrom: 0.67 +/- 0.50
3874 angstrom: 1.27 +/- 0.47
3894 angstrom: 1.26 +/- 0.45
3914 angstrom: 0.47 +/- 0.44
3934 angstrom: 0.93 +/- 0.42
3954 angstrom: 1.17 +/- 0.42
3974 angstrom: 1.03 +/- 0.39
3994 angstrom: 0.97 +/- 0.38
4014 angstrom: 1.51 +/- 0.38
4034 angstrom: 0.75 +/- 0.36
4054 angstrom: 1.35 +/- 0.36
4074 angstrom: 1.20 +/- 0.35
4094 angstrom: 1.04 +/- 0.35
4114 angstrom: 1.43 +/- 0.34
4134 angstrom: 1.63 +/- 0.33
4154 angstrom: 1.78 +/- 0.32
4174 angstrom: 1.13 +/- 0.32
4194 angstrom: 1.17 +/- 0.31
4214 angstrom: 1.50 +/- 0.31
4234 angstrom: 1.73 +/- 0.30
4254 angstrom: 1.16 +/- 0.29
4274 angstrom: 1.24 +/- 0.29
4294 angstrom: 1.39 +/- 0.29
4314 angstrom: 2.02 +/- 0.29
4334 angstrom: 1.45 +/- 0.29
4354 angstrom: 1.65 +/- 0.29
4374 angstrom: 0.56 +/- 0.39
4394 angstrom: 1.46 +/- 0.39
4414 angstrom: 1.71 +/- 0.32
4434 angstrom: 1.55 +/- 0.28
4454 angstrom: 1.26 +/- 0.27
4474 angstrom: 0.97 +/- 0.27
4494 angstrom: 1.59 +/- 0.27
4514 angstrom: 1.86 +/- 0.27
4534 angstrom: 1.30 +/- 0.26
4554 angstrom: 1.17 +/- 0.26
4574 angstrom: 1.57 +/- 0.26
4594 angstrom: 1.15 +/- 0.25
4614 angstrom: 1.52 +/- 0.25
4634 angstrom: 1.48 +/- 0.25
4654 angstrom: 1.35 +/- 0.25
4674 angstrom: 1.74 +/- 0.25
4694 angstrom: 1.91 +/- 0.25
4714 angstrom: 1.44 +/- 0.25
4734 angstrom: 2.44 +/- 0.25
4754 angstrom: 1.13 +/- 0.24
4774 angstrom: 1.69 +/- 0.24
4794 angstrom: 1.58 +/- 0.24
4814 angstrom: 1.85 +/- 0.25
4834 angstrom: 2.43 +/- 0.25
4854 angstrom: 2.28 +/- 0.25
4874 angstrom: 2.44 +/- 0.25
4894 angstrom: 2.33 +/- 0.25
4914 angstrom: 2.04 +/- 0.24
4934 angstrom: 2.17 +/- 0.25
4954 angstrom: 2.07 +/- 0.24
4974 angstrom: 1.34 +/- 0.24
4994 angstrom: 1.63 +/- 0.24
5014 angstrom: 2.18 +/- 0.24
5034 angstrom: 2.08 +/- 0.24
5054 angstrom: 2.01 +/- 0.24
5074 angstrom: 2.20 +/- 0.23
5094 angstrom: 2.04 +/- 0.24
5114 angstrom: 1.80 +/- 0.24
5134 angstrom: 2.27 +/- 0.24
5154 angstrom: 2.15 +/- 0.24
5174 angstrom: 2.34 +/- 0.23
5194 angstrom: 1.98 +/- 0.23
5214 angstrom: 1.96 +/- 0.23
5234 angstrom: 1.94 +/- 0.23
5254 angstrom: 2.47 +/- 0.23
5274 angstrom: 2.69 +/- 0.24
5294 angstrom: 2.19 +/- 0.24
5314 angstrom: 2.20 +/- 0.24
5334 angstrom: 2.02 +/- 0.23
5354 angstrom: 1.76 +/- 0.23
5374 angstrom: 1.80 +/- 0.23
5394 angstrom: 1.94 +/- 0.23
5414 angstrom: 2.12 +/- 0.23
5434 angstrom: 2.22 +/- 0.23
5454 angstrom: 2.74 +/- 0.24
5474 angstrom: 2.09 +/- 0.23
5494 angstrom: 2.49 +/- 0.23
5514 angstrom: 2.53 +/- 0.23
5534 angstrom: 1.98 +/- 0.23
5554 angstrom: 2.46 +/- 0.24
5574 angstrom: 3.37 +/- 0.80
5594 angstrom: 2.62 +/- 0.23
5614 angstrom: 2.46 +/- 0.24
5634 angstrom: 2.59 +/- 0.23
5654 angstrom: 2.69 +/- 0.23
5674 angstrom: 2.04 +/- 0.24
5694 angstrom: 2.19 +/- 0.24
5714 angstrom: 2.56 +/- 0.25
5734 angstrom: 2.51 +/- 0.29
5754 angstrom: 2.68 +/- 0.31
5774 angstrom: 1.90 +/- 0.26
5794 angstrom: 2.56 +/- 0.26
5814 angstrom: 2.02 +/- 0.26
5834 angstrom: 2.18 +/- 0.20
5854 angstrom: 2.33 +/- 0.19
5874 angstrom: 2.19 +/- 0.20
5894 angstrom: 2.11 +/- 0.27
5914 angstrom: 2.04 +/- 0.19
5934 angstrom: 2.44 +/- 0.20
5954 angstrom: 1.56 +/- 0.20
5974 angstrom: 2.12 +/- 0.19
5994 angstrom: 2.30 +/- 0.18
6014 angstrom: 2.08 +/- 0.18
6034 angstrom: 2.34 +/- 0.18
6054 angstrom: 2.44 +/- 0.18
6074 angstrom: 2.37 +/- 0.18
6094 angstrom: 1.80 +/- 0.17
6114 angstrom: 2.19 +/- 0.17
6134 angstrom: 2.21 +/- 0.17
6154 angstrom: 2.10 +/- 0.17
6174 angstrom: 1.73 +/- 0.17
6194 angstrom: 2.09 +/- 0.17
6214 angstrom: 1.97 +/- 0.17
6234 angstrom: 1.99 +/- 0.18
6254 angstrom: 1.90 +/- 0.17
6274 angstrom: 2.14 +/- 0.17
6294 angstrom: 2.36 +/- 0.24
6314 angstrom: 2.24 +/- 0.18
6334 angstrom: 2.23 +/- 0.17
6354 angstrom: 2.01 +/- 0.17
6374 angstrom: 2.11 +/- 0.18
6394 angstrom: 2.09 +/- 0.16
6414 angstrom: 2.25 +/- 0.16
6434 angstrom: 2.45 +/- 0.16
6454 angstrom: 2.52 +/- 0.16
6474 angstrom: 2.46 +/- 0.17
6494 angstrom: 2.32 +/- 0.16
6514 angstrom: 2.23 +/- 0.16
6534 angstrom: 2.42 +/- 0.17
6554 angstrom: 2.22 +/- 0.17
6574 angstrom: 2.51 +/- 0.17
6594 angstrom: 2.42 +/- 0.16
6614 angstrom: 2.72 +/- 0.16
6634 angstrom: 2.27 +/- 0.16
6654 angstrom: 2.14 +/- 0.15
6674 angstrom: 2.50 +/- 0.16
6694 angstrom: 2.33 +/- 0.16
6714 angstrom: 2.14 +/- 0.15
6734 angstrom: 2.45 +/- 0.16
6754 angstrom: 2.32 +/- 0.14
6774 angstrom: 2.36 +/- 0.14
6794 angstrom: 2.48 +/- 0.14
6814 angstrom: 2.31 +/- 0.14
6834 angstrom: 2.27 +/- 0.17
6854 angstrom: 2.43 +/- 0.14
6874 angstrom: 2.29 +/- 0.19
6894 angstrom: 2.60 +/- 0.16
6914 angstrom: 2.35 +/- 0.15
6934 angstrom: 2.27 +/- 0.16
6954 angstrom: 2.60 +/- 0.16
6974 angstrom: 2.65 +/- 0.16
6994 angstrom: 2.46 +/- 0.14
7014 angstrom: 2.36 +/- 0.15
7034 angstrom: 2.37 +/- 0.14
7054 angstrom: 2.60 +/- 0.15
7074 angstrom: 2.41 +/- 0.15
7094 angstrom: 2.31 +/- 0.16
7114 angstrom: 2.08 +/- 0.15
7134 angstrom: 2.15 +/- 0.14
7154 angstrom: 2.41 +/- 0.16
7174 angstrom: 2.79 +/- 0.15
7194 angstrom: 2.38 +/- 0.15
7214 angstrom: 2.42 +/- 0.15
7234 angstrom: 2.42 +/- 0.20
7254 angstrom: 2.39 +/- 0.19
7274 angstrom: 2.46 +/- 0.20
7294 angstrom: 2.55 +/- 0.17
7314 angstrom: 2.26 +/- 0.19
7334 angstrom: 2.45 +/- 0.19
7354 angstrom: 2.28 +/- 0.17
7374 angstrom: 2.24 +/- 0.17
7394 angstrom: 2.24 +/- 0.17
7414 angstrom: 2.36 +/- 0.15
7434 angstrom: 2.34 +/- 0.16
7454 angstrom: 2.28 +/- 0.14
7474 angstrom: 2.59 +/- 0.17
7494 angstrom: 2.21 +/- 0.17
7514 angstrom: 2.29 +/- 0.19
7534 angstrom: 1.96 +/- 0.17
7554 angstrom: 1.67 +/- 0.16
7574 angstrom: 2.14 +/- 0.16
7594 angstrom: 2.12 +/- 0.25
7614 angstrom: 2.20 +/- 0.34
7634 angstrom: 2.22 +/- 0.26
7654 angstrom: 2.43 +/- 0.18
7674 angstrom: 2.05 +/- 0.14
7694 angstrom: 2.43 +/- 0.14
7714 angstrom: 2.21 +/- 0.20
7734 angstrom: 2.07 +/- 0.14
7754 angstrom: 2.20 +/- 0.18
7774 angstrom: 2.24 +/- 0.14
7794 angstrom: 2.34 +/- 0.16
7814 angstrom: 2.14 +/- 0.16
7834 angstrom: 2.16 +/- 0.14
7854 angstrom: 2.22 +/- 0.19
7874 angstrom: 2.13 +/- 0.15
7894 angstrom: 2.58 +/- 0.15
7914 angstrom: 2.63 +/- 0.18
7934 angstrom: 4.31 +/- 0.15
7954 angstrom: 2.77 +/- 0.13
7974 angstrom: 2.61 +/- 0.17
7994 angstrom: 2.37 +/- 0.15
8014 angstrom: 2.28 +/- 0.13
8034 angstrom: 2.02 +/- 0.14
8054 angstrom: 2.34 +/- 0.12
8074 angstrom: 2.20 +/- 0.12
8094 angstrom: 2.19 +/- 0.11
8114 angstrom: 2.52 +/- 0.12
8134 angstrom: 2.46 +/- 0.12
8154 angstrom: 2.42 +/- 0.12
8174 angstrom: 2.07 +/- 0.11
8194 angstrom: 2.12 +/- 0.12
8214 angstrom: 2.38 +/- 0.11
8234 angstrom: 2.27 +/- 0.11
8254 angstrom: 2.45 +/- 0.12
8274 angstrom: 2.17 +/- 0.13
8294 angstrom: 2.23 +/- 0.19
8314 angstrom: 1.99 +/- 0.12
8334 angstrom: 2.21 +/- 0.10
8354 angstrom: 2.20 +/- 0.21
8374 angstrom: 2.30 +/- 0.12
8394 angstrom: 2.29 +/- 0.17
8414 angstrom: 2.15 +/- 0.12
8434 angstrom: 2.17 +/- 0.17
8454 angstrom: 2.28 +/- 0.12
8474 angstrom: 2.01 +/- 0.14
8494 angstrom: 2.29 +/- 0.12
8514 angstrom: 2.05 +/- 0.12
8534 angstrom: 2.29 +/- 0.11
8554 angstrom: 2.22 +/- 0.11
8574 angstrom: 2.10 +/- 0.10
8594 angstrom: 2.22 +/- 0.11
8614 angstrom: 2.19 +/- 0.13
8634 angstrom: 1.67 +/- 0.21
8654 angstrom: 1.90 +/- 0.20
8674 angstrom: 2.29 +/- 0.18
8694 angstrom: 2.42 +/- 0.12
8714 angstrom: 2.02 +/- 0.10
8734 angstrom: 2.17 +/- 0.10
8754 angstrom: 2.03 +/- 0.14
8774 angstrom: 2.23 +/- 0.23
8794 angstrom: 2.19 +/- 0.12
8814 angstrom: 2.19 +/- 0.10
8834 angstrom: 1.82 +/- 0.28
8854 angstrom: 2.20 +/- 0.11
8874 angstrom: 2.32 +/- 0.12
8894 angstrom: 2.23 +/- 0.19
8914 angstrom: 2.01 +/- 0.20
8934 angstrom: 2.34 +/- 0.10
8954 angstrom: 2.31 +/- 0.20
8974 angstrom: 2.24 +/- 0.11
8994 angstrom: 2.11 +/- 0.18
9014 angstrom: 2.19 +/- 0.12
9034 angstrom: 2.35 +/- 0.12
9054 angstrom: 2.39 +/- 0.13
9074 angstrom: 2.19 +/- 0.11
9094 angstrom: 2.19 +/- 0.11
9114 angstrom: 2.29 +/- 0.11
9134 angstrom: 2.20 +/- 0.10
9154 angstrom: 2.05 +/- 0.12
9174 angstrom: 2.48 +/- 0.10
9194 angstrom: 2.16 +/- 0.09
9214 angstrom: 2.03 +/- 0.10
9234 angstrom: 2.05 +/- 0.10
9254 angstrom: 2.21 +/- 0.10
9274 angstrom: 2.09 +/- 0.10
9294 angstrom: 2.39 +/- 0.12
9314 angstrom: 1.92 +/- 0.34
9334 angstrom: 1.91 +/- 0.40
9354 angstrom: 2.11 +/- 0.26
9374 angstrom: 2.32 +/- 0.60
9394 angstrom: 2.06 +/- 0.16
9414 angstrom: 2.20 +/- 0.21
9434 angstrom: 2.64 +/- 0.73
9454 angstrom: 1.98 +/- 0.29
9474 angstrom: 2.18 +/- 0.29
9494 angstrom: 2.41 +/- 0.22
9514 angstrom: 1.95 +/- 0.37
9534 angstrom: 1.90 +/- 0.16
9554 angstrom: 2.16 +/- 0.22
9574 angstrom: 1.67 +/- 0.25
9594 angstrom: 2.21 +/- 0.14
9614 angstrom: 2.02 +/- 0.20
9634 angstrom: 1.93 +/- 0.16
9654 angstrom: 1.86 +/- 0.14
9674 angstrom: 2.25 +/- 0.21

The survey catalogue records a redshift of 0.209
